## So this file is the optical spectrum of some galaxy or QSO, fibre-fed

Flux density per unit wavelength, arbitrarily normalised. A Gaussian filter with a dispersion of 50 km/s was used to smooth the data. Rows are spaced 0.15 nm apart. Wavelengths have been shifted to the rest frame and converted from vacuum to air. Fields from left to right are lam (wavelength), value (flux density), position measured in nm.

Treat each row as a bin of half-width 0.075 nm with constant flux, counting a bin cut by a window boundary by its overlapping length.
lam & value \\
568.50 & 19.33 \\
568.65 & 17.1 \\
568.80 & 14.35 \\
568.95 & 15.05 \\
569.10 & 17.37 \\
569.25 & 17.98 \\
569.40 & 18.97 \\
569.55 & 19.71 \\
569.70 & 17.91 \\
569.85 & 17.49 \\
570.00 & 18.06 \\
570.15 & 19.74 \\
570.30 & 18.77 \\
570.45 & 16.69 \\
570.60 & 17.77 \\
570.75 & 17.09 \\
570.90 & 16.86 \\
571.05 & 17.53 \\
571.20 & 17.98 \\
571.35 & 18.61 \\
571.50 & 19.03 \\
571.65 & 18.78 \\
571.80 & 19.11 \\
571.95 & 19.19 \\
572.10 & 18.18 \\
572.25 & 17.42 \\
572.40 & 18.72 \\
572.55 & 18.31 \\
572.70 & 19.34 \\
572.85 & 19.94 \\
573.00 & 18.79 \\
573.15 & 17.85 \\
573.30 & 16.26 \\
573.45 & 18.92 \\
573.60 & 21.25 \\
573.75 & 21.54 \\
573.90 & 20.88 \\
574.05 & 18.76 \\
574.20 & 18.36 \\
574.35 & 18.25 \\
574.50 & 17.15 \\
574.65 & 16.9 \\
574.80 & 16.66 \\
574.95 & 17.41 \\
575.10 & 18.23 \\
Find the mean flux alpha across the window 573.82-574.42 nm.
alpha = 19.1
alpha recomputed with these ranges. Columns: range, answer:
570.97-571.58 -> 18.3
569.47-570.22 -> 18.6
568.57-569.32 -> 16.4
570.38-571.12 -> 17.2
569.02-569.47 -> 18.1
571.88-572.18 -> 18.7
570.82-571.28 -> 17.5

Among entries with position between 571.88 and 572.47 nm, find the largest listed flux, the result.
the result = 19.19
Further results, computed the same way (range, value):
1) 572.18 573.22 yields 19.94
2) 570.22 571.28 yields 18.77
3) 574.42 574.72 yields 17.15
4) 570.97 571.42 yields 18.61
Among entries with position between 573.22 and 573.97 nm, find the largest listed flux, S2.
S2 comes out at 21.54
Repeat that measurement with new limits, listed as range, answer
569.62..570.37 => 19.74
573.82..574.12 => 20.88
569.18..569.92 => 19.71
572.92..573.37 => 18.79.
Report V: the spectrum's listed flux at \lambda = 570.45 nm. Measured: 16.69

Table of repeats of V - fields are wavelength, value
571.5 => 19.03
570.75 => 17.09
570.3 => 18.77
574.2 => 18.36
